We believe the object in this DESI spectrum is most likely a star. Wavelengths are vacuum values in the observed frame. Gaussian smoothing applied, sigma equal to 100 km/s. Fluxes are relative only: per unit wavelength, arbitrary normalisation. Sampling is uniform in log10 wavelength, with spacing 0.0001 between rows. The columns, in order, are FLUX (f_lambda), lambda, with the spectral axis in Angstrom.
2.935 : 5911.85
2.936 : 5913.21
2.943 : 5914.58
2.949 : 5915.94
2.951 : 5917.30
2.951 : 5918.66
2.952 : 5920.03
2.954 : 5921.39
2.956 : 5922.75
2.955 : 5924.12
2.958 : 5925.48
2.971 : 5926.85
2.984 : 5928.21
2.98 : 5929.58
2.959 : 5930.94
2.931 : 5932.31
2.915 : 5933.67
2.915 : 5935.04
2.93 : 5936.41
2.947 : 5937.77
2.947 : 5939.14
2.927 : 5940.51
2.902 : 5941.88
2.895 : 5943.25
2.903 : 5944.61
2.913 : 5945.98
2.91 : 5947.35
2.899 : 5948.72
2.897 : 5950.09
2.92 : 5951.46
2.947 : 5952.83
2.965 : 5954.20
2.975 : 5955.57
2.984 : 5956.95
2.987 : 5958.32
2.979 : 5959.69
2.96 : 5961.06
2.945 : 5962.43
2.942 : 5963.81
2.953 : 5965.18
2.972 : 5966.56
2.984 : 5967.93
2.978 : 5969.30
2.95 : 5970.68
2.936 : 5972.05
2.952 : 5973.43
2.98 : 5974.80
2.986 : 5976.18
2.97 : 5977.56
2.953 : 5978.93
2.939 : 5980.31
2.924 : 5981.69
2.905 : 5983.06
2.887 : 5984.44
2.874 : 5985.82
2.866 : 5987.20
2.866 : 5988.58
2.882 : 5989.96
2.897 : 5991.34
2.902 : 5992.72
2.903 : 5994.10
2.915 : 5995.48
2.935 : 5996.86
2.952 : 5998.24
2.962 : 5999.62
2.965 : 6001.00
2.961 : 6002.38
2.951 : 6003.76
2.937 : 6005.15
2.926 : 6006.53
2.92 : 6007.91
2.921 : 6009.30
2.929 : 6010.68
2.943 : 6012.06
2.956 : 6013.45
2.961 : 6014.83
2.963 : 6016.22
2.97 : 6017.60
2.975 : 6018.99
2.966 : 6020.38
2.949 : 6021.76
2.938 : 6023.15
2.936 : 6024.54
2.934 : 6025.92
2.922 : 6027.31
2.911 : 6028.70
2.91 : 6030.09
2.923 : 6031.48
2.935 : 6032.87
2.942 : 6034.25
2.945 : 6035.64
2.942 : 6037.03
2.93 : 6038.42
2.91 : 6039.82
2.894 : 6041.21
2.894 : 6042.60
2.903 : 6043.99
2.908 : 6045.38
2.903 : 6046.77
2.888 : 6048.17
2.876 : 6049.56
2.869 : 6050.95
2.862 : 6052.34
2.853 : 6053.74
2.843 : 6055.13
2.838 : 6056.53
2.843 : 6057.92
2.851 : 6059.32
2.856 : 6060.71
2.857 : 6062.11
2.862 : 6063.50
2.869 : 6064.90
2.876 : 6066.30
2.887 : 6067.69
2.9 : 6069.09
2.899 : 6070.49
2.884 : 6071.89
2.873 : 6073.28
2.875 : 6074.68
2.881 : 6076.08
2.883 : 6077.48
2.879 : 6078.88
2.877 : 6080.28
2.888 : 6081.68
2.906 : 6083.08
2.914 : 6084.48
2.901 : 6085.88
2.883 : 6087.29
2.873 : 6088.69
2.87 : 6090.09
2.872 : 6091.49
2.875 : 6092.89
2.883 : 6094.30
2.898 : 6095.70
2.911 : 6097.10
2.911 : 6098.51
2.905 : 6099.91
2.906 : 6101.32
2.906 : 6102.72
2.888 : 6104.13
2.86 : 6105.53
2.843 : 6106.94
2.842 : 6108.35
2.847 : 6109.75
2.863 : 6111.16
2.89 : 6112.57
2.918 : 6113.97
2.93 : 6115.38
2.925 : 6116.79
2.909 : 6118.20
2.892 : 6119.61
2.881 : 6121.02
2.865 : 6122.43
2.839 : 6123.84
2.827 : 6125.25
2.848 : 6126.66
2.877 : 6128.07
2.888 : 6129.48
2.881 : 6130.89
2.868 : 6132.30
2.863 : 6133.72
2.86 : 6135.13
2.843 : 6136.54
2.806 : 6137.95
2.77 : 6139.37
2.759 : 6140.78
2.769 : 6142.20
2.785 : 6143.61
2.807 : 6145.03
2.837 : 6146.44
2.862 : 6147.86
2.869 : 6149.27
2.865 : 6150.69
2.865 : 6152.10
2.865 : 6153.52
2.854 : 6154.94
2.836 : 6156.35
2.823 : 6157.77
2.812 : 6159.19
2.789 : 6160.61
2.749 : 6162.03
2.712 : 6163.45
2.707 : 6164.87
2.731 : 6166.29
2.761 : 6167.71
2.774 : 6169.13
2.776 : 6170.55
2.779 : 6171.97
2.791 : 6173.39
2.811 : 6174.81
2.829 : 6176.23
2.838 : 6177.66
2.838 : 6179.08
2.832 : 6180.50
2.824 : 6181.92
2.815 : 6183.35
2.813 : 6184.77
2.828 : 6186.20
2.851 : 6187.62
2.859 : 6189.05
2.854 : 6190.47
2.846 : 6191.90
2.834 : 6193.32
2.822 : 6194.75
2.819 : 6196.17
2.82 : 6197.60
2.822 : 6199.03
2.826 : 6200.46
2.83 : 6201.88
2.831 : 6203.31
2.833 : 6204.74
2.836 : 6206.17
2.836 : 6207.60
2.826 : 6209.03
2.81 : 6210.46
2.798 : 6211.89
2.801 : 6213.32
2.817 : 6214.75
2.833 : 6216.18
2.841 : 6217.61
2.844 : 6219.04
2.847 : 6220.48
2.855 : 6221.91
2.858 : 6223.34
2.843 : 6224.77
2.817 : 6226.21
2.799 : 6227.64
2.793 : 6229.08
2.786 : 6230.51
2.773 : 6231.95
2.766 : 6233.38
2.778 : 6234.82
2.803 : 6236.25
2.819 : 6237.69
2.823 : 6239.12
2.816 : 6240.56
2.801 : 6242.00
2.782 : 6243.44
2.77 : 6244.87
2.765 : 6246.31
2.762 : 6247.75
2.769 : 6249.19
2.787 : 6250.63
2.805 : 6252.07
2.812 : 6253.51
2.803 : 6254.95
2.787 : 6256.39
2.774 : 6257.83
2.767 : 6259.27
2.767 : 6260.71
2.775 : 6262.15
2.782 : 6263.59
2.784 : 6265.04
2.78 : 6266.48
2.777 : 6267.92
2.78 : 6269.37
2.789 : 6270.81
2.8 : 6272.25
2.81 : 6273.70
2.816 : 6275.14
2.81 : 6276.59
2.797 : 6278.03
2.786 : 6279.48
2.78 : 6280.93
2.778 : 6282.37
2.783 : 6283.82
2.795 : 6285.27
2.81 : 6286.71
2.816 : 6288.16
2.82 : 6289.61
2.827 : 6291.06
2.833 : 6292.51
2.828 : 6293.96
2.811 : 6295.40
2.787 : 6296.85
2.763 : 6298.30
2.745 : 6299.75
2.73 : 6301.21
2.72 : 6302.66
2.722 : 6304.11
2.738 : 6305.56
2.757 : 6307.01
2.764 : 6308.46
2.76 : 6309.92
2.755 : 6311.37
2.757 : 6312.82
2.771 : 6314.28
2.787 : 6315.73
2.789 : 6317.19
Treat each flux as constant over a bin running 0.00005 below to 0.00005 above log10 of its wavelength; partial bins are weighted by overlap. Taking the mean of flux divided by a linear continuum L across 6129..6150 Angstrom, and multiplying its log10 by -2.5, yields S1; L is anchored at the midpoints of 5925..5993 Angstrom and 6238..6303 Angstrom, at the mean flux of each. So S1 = 0.01 mag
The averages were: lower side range 2.94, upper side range 2.79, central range 2.83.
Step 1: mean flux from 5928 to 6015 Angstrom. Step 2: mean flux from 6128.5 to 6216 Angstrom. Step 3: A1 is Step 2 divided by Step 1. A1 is 0.96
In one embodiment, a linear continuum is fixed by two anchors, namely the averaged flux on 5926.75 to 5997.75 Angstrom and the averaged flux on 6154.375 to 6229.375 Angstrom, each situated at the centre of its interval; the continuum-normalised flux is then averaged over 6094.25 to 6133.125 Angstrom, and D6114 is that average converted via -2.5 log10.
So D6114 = -0.01 mag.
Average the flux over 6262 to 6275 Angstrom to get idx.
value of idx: 2.79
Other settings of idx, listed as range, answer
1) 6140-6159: 2.83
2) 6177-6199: 2.83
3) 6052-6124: 2.88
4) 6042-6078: 2.87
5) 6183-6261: 2.81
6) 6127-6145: 2.83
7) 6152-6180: 2.8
